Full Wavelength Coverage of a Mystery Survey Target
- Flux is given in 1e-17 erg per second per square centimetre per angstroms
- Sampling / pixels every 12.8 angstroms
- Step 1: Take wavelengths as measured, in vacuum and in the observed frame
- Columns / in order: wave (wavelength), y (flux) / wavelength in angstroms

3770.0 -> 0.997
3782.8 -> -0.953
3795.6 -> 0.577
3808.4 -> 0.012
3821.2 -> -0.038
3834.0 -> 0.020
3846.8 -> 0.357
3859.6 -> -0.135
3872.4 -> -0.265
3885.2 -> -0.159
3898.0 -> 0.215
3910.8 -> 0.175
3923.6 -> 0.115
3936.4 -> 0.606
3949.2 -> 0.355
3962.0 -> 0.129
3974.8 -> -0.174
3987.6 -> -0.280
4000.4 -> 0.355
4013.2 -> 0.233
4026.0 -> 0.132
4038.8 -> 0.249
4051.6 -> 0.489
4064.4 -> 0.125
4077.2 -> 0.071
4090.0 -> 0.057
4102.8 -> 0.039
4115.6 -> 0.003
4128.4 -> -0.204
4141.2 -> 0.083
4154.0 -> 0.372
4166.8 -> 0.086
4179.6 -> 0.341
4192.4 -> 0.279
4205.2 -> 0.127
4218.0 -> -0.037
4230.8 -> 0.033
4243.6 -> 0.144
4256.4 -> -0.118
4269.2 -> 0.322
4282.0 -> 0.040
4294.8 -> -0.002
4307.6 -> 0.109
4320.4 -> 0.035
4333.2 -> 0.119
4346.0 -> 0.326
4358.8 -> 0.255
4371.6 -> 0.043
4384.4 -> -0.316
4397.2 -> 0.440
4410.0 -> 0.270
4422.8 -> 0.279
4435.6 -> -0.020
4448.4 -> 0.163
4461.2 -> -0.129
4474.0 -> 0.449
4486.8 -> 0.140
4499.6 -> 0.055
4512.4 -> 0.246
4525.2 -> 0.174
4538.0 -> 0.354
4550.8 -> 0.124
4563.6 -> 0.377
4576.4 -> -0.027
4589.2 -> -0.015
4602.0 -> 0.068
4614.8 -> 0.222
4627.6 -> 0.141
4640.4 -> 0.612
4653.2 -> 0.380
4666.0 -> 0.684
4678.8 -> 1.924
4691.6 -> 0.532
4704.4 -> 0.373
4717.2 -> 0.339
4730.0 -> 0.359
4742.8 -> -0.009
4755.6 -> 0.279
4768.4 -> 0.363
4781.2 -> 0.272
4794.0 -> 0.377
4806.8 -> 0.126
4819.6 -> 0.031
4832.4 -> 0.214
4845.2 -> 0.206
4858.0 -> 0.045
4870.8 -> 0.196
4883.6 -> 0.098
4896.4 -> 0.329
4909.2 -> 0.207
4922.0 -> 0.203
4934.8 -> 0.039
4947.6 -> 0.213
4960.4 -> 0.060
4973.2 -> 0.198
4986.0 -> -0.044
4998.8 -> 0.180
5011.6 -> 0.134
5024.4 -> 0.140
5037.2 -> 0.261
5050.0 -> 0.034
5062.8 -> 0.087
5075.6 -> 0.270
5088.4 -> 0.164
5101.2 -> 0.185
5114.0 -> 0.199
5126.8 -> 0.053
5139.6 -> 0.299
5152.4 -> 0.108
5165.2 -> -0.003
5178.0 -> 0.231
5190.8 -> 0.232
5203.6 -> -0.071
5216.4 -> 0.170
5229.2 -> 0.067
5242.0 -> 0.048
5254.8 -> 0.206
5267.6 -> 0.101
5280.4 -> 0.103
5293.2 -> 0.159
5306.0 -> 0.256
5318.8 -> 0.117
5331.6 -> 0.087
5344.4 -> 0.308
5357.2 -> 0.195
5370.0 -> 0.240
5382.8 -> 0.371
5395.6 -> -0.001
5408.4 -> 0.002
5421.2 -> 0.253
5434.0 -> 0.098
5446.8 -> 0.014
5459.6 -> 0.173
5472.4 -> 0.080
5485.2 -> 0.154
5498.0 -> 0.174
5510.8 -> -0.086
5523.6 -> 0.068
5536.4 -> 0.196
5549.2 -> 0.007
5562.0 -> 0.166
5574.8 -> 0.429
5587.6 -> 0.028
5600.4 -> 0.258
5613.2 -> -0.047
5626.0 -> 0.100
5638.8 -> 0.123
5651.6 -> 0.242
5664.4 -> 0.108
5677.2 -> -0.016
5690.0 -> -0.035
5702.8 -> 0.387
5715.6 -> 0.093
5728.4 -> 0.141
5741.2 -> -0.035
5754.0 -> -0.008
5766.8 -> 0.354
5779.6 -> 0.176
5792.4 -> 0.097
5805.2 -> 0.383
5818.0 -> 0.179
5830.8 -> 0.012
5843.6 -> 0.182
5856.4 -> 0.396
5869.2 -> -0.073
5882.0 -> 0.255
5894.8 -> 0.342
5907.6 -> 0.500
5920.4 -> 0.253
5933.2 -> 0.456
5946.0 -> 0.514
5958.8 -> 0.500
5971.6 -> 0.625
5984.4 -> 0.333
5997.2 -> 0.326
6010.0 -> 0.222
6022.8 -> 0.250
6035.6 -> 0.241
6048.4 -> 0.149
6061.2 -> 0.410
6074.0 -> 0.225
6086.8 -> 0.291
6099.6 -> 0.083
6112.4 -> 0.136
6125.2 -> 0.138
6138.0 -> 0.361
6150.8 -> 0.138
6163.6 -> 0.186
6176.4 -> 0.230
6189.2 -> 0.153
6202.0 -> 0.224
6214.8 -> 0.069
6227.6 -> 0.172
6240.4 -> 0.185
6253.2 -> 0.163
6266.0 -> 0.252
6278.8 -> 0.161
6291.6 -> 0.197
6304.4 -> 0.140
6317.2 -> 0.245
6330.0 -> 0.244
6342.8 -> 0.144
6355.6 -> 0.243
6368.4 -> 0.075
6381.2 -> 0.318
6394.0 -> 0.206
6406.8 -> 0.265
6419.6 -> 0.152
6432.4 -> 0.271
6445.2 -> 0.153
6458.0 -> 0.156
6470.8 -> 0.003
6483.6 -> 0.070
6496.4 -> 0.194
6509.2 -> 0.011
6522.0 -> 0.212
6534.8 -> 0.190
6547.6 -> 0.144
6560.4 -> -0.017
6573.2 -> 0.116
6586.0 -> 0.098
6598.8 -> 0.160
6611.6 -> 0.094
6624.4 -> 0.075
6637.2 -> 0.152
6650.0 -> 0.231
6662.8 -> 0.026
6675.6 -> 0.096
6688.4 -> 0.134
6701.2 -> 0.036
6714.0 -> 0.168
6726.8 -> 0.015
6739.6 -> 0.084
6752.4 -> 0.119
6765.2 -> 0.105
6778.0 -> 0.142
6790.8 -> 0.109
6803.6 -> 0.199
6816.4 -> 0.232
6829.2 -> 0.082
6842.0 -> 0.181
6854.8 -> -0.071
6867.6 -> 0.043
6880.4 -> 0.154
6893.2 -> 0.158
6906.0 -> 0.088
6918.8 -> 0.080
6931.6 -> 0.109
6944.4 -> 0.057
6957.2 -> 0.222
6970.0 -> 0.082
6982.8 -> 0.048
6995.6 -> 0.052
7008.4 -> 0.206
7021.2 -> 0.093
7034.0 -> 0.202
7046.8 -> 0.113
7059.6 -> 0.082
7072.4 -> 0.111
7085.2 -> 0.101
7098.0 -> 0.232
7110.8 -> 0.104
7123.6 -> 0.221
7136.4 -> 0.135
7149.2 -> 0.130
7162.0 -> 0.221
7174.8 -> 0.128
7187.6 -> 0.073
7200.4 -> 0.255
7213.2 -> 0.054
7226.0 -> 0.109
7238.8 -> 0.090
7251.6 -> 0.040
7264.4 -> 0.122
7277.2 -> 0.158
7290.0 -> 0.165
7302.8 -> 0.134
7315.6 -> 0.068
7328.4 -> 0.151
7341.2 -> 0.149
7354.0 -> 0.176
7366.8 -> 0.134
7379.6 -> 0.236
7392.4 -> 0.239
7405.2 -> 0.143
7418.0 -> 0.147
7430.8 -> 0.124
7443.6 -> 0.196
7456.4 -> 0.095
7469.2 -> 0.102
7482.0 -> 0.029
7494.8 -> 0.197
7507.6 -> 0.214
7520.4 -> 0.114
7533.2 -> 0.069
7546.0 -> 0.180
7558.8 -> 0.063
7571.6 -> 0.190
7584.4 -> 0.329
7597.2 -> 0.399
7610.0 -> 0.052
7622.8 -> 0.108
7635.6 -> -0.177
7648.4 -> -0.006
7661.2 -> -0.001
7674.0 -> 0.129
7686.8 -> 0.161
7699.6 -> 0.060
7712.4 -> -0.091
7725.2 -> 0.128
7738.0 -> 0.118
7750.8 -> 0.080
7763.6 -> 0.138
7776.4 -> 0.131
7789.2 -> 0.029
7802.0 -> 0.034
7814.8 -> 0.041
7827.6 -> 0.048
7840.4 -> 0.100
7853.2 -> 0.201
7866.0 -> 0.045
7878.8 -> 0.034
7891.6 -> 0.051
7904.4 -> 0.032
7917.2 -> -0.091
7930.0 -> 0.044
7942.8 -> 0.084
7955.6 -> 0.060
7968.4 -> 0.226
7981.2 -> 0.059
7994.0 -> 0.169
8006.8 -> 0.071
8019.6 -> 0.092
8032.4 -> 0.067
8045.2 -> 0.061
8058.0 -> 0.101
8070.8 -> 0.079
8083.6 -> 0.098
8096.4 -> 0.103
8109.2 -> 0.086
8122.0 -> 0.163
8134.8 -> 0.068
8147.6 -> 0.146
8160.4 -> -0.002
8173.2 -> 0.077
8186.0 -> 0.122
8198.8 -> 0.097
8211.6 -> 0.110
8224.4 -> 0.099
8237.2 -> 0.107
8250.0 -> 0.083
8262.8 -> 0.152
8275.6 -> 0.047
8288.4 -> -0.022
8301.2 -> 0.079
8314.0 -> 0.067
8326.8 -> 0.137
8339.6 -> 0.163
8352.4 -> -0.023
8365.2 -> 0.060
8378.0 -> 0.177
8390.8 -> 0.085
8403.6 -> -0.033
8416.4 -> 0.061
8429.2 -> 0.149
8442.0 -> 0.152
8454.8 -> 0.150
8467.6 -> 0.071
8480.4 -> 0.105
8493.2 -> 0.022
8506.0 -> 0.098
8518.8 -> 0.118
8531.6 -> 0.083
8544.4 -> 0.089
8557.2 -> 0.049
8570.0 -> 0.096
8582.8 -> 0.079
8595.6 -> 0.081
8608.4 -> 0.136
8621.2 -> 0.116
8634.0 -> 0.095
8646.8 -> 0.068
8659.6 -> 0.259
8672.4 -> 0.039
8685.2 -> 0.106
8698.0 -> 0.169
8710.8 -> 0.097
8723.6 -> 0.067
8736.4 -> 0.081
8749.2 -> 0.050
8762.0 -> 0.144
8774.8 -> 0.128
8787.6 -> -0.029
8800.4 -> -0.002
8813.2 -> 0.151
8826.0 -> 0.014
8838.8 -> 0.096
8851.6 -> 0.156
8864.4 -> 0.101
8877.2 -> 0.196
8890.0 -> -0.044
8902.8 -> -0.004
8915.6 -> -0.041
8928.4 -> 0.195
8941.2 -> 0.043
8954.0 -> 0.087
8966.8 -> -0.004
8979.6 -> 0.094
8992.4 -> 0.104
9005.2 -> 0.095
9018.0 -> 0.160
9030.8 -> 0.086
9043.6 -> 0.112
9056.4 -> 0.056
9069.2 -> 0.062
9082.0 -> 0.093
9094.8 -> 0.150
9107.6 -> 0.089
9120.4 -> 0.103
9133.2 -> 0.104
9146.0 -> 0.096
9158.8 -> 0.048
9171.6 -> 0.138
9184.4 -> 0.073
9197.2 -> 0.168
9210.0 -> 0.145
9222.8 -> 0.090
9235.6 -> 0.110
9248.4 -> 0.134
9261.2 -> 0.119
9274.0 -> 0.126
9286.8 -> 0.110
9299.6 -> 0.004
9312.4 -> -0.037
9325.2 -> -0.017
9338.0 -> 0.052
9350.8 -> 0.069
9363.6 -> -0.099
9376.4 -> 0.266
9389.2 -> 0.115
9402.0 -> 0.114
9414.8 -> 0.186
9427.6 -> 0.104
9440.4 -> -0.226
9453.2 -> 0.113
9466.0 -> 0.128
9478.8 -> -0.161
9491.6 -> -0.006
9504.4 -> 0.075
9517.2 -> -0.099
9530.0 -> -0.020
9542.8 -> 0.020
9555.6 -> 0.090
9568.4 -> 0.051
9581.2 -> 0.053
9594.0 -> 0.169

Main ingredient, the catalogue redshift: 2.844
